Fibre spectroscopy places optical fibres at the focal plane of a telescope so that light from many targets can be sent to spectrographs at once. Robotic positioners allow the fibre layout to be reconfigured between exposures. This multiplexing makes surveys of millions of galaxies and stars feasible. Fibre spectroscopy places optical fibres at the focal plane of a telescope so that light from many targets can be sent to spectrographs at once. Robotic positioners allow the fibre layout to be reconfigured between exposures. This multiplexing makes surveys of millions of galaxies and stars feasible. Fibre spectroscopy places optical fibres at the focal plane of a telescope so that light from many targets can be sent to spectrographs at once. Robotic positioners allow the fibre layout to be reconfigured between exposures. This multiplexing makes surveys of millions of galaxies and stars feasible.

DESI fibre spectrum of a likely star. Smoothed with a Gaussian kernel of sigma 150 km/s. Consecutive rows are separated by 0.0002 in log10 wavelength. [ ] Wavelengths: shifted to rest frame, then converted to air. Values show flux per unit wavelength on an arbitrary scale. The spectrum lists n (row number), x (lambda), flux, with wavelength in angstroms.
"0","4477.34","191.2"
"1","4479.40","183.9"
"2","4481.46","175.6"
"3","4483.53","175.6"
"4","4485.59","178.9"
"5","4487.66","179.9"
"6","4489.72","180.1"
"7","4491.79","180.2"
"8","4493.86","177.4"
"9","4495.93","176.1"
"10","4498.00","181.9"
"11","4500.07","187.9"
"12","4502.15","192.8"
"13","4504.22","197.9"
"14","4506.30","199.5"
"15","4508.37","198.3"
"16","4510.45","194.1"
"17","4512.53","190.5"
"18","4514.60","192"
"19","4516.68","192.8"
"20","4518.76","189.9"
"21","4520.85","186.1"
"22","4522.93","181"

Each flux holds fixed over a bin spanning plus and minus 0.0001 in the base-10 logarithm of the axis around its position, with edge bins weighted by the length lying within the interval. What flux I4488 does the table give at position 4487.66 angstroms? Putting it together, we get 179.9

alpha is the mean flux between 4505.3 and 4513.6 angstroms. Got 196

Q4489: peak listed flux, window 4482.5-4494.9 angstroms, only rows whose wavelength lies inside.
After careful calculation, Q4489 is 180.2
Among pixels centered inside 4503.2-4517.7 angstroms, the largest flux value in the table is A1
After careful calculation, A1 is 199.5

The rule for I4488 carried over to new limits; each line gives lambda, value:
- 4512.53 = 190.5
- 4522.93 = 181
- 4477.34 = 191.2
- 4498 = 181.9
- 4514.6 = 192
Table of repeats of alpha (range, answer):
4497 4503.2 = 188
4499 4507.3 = 194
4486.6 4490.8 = 180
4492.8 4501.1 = 181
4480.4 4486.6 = 177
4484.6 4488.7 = 180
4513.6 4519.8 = 192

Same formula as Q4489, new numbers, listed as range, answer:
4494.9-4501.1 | 187.9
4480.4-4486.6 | 178.9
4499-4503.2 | 192.8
